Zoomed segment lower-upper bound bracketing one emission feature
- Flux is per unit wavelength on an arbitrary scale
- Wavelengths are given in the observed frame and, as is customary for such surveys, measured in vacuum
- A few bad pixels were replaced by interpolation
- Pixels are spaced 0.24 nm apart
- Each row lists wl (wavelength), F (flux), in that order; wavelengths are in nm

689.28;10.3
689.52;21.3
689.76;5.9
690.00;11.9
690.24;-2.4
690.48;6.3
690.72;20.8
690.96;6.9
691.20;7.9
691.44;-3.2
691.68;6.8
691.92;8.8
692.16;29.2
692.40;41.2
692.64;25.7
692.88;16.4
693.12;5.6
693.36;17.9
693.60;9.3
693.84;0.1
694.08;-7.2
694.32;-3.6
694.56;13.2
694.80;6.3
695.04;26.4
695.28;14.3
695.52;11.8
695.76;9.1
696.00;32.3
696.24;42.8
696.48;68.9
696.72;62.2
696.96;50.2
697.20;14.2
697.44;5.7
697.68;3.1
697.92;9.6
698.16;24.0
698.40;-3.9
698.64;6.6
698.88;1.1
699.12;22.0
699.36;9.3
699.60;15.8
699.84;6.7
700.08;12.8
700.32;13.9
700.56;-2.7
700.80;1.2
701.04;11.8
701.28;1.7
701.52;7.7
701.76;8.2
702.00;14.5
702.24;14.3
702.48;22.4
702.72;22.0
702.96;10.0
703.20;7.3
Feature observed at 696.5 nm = [O II] 3727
